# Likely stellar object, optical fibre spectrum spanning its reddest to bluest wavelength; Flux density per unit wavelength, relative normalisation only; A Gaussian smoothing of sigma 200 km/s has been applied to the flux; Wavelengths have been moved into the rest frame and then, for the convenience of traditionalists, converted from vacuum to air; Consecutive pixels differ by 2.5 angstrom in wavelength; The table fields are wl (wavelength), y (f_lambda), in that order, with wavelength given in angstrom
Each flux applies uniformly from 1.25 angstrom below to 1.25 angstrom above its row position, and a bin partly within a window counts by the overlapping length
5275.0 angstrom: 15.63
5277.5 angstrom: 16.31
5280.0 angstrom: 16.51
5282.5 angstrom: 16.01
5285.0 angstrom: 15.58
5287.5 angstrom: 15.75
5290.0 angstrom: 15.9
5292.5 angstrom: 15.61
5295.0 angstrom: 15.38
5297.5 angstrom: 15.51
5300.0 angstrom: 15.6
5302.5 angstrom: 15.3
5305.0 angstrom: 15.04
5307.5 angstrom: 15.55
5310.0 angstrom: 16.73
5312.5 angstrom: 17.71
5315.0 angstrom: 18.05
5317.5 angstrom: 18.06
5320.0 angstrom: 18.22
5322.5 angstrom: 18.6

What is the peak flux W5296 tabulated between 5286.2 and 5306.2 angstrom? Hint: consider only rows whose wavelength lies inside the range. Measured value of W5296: 15.9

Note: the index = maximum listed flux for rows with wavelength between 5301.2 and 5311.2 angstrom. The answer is 16.73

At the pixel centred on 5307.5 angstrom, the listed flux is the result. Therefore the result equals 15.55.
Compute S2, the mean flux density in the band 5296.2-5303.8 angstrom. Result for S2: 15.5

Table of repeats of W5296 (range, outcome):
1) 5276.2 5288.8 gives 16.51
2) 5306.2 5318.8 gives 18.06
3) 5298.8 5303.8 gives 15.6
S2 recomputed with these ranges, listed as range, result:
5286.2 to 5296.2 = 15.7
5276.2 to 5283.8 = 16.3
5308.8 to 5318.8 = 17.6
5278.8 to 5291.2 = 15.9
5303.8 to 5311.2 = 15.8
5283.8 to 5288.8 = 15.7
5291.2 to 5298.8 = 15.5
